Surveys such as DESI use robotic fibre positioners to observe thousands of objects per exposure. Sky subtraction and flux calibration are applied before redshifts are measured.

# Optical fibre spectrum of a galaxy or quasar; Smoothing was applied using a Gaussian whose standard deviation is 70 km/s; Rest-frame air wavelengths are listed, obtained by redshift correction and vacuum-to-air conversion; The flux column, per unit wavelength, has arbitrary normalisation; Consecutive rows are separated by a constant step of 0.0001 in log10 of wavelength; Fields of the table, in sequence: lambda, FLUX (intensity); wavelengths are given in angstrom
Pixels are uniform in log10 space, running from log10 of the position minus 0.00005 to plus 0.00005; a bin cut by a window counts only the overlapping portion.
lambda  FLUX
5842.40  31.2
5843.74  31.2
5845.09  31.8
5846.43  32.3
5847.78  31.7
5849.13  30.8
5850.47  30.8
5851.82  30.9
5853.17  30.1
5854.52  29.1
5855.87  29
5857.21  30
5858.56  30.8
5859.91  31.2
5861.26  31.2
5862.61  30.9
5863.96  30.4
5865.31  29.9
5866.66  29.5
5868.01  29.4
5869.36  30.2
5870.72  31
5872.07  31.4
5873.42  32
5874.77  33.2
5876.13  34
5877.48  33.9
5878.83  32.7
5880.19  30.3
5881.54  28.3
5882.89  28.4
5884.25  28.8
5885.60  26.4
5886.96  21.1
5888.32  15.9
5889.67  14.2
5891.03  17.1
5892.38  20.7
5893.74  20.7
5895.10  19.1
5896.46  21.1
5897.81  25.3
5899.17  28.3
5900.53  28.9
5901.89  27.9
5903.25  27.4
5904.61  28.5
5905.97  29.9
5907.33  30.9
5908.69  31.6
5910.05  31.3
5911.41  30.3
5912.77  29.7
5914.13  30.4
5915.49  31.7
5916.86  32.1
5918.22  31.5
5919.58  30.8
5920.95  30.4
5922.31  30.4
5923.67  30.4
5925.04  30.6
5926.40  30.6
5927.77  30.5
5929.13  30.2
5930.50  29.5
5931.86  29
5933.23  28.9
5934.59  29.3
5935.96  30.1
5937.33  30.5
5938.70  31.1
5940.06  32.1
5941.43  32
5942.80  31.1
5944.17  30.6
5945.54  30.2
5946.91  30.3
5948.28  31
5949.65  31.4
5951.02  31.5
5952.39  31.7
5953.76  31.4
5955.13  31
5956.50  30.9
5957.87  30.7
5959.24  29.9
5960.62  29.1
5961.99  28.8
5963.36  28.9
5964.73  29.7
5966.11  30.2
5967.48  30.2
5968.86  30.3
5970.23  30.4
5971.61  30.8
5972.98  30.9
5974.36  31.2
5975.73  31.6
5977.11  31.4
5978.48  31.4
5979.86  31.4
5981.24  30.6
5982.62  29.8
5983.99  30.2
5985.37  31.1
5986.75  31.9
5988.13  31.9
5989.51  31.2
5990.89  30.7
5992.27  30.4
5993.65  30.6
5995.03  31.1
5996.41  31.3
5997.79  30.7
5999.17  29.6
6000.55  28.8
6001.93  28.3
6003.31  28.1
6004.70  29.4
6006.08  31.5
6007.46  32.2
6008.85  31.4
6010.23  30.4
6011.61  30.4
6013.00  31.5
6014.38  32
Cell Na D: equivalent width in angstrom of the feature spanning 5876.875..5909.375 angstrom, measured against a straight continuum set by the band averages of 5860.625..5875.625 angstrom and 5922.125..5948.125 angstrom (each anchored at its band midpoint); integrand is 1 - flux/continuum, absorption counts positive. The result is 5.27 angstrom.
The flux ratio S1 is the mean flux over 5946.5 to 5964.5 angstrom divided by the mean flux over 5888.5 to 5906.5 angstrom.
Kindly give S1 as 1.3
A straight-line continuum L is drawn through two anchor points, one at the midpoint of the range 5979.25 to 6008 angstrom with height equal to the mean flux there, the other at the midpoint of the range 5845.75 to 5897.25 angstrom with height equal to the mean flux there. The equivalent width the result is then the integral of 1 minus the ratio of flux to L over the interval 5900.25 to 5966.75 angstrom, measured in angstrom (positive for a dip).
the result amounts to -2.3 angstrom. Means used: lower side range 28.1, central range 30.4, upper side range 30.5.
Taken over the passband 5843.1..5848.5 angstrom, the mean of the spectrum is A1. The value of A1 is 31.7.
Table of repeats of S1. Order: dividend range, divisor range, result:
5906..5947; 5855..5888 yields 1.02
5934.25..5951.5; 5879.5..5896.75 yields 1.37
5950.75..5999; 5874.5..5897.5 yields 1.23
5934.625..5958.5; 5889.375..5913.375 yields 1.20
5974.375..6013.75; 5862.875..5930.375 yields 1.08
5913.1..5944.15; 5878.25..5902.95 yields 1.26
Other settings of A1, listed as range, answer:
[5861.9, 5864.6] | 30.7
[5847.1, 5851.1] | 31.1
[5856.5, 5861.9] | 30.8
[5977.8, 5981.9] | 31.1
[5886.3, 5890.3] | 17.1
